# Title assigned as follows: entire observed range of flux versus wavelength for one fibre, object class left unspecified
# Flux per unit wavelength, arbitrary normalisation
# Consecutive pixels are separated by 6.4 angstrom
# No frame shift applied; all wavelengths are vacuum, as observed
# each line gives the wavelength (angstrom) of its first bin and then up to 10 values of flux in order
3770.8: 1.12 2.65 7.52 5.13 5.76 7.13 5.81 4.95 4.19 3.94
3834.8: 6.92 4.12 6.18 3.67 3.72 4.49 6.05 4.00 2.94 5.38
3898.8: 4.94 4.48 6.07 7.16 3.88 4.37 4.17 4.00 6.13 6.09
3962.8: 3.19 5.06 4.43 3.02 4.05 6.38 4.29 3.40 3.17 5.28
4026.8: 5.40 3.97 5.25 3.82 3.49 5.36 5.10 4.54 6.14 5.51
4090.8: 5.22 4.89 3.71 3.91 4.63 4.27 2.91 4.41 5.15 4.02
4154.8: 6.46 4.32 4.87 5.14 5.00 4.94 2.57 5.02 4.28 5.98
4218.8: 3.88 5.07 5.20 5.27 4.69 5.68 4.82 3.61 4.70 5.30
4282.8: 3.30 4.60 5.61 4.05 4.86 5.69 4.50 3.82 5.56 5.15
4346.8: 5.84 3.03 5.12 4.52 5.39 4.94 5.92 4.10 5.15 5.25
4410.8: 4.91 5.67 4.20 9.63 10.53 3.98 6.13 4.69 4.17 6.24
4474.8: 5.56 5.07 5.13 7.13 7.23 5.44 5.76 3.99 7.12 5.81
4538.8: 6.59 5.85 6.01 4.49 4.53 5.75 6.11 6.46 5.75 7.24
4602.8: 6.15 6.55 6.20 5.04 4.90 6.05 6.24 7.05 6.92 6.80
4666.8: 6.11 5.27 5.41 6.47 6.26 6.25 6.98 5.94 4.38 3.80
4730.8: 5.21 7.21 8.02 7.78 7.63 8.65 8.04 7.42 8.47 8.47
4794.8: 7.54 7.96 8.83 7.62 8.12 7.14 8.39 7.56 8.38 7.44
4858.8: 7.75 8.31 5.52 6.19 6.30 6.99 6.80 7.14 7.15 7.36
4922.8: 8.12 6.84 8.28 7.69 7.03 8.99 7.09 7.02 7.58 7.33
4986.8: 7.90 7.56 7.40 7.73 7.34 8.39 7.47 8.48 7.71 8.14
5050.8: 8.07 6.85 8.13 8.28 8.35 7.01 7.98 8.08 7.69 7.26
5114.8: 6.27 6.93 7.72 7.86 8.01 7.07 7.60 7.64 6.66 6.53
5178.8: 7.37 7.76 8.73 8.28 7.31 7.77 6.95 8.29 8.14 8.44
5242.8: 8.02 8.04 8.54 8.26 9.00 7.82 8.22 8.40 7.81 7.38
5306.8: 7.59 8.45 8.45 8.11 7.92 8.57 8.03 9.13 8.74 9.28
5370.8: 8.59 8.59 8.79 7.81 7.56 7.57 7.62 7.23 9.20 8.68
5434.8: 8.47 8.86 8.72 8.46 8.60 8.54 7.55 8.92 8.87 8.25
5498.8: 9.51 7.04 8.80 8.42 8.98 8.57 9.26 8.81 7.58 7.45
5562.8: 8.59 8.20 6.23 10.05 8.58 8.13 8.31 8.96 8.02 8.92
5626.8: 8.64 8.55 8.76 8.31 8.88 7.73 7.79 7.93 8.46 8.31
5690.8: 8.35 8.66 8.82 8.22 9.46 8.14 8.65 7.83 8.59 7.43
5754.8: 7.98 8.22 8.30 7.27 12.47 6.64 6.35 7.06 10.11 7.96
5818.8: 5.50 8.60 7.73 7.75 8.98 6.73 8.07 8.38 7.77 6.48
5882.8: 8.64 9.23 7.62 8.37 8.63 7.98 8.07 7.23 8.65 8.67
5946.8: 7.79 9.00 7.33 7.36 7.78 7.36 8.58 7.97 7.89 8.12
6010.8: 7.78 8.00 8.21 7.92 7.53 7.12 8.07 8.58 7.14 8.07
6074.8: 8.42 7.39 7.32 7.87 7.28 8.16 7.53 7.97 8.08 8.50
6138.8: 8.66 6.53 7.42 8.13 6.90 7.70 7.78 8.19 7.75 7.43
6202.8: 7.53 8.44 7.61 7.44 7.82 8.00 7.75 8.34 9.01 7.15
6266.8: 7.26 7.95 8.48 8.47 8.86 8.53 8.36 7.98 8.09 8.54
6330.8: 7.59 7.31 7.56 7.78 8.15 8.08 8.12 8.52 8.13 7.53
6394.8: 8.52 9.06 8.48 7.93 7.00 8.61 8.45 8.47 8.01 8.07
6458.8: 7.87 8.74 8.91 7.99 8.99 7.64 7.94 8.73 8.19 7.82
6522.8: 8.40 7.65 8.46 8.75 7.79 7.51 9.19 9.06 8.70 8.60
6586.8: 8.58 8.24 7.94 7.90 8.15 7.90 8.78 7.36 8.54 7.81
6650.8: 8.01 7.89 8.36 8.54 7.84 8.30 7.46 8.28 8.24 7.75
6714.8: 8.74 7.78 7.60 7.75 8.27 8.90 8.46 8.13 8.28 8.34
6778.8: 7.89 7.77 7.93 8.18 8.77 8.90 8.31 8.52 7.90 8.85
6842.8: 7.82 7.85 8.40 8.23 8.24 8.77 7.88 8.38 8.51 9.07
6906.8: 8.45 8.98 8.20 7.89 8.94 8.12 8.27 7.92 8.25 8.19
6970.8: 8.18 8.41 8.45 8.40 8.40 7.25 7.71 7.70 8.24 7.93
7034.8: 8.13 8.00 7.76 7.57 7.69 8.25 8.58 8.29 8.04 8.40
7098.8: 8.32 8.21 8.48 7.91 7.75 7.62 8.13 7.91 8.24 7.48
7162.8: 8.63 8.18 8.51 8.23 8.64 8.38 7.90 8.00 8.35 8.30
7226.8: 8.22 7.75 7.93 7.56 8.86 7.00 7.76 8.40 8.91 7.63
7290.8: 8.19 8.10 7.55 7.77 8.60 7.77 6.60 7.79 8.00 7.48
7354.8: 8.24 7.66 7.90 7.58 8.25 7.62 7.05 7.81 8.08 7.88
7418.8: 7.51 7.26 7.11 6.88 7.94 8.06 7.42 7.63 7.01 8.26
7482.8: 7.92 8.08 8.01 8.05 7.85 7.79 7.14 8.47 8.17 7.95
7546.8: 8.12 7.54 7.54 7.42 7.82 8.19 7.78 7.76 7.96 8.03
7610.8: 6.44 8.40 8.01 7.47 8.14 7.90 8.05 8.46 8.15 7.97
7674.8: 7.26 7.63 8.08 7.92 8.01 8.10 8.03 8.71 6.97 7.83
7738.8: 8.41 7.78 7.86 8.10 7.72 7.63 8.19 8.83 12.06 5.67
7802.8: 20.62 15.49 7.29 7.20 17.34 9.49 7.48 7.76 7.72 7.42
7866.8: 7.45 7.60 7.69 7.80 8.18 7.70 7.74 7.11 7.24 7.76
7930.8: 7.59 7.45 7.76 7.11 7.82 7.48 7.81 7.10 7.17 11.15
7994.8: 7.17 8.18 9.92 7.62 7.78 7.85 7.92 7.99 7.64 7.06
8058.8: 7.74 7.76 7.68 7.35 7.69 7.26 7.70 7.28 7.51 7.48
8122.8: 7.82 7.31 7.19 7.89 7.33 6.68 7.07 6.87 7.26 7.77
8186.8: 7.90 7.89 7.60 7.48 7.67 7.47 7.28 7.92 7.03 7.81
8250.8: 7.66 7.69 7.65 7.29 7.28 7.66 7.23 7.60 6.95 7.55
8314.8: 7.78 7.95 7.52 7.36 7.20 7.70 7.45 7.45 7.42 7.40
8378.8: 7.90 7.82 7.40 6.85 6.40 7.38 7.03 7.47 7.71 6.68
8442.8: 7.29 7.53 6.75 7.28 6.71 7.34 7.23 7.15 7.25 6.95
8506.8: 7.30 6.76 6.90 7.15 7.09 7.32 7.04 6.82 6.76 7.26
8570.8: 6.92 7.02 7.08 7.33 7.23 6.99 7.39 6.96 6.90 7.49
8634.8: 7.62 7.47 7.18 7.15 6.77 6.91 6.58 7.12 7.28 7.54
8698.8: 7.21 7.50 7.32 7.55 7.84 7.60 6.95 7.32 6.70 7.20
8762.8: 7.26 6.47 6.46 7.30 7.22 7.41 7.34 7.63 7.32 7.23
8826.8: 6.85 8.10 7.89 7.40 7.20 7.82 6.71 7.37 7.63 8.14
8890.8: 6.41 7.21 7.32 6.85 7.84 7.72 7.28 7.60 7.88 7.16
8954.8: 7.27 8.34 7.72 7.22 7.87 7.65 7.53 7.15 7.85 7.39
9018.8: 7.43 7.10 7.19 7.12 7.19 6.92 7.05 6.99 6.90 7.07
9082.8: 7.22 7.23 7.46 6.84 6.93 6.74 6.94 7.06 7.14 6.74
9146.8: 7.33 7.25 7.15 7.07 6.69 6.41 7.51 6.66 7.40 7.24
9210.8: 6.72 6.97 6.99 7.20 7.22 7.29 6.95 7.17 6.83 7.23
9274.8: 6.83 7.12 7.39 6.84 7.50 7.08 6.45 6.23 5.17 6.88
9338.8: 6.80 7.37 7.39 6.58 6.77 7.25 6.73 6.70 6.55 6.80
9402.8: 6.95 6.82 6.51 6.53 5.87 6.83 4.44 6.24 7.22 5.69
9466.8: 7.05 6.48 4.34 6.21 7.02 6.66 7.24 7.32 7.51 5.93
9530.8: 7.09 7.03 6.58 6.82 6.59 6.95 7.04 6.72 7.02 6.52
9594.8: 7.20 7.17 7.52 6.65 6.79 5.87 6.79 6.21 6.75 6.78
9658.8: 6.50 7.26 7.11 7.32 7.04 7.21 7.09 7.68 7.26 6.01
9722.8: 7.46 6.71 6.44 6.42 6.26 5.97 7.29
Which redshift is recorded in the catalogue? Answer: 0.19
